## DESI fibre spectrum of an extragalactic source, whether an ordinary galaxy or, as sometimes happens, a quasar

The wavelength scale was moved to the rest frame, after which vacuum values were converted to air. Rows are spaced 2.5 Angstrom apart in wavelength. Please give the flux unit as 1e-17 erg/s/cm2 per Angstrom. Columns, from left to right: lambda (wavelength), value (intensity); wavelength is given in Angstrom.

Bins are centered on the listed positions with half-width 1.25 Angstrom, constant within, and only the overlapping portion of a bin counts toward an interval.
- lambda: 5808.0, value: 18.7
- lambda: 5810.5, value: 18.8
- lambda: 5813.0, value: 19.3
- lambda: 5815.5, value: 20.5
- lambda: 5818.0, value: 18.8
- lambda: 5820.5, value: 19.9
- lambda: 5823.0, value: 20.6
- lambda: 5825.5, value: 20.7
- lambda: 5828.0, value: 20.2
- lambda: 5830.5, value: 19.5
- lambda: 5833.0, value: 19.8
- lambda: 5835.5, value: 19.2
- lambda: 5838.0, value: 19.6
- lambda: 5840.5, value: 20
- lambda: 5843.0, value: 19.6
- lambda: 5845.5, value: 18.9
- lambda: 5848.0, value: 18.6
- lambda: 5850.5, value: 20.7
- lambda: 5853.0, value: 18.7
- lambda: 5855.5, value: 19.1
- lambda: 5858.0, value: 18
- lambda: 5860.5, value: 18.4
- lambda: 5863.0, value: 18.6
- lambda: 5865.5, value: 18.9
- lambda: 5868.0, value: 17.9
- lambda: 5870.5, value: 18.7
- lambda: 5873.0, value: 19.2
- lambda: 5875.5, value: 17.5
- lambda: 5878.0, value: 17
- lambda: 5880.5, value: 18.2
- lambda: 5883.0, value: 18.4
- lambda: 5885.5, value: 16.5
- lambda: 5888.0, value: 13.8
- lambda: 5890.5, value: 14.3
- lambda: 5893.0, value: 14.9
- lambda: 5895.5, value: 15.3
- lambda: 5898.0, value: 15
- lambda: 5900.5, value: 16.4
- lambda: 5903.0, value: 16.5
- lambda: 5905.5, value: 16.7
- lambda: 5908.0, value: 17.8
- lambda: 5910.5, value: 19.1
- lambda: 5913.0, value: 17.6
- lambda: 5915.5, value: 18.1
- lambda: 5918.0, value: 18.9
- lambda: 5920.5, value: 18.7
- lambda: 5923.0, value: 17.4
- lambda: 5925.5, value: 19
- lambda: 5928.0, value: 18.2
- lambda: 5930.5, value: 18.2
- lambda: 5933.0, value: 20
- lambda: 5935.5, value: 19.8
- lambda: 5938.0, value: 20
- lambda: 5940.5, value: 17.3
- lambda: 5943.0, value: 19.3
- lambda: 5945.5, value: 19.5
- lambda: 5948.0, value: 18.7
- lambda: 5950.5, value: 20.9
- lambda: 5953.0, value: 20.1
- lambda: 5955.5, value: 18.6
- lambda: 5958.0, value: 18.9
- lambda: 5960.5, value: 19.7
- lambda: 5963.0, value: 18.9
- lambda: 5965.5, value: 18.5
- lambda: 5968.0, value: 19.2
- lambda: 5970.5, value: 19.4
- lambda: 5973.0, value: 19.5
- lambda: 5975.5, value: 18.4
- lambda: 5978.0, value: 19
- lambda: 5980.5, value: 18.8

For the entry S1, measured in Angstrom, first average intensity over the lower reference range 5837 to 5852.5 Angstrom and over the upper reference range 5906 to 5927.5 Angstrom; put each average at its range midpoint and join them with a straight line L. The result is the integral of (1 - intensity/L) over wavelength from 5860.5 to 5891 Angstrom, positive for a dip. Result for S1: 2.3 Angstrom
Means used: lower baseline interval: 19.5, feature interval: 17.5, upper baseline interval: 18.3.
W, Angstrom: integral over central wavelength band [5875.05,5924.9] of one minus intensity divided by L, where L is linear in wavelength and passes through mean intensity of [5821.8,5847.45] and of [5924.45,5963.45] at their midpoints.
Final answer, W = 6.4 Angstrom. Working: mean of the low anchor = 19.8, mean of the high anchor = 19.2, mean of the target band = 16.9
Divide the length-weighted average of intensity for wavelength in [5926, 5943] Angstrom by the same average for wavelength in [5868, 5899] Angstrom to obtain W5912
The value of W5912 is 1.14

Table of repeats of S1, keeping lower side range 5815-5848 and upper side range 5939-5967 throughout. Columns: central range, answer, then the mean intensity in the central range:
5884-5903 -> 4.0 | 15.3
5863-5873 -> 0.5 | 18.6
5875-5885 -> 0.9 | 17.7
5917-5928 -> 0.5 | 18.5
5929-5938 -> -0.1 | 19.4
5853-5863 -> 0.5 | 18.5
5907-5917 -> 0.6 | 18.2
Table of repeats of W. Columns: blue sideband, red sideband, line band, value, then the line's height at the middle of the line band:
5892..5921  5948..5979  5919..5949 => -1.2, 18.1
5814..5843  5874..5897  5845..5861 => -0.6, 18.3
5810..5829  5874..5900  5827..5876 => -2.7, 18.1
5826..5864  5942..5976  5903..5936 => 1.6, 19.3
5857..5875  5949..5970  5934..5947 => 0.0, 19.2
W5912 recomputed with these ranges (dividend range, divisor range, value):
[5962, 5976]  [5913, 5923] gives 1.04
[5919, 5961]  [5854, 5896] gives 1.10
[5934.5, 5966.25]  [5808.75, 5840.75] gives 0.98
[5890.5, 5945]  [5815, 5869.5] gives 0.92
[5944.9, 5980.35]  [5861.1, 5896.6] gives 1.12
